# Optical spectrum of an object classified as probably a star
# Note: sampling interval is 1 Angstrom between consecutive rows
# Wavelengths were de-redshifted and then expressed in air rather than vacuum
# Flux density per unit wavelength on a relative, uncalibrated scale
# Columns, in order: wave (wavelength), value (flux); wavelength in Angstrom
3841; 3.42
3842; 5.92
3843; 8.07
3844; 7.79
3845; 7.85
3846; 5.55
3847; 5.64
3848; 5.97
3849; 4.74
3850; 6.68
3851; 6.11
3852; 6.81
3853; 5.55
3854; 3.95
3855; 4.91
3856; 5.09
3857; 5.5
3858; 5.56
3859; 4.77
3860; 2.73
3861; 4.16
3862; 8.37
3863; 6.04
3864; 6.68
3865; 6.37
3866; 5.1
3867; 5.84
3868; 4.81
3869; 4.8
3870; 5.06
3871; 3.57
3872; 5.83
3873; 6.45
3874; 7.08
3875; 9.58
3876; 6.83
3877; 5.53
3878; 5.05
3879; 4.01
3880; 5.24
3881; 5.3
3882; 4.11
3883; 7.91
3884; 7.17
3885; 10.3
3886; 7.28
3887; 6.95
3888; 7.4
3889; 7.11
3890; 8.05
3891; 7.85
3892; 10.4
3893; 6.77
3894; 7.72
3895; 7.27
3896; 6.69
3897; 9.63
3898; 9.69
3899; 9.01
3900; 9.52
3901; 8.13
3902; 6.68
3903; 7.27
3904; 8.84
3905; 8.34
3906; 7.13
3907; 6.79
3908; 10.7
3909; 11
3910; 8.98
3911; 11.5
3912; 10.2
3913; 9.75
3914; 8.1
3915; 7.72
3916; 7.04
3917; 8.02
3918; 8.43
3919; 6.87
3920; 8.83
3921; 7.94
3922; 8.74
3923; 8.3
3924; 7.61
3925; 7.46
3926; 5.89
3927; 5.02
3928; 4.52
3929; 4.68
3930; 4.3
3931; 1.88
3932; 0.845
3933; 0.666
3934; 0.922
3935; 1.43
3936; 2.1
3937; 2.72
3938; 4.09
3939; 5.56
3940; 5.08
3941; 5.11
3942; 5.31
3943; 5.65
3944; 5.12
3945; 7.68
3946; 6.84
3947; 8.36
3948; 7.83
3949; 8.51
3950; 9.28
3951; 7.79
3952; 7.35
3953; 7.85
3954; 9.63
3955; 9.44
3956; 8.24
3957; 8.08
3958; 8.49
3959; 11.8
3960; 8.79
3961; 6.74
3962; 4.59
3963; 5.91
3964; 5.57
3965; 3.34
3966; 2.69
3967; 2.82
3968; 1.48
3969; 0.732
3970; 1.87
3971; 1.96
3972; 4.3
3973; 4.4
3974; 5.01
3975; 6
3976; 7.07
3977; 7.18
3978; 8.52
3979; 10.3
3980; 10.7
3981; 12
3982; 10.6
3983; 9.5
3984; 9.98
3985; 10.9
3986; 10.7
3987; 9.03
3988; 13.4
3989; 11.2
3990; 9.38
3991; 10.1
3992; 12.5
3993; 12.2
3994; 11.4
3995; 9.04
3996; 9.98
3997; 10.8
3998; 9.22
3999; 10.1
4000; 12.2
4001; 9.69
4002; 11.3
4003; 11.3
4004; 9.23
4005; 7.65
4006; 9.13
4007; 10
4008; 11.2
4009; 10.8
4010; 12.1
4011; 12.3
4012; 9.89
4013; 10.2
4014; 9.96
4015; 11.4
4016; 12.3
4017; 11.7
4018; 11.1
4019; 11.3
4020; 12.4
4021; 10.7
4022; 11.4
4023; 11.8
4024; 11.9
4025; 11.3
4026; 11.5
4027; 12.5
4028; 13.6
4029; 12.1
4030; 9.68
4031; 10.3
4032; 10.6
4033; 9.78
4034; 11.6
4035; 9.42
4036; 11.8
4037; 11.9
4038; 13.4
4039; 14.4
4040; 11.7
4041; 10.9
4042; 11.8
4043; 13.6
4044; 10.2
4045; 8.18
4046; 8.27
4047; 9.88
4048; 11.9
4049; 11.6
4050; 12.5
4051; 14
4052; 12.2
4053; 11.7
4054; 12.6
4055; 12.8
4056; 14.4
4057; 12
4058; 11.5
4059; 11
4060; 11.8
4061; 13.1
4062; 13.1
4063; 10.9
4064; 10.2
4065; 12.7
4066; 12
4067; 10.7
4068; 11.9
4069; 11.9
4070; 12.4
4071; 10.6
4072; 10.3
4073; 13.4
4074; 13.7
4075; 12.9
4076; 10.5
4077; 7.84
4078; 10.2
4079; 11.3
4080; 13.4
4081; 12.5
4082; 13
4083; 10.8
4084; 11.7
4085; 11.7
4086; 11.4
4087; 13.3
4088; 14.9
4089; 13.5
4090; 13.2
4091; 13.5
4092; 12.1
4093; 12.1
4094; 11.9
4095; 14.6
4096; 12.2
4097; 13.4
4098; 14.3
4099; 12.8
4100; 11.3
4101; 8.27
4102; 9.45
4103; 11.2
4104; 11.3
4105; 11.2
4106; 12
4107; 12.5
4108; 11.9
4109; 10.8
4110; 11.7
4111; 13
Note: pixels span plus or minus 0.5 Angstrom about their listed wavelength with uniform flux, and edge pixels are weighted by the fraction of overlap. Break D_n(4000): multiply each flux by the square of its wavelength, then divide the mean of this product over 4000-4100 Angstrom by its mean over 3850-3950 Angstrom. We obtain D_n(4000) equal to 1.93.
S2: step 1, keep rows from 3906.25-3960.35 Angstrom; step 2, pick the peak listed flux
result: 11.8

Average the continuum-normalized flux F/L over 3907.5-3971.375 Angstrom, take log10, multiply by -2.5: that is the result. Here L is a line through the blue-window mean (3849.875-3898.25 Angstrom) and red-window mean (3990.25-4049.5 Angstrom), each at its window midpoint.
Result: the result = 0.30 mag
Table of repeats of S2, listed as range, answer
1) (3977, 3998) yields 13.4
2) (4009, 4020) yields 12.4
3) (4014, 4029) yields 13.6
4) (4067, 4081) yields 13.7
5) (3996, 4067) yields 14.4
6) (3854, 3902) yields 10.4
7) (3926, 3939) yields 5.89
